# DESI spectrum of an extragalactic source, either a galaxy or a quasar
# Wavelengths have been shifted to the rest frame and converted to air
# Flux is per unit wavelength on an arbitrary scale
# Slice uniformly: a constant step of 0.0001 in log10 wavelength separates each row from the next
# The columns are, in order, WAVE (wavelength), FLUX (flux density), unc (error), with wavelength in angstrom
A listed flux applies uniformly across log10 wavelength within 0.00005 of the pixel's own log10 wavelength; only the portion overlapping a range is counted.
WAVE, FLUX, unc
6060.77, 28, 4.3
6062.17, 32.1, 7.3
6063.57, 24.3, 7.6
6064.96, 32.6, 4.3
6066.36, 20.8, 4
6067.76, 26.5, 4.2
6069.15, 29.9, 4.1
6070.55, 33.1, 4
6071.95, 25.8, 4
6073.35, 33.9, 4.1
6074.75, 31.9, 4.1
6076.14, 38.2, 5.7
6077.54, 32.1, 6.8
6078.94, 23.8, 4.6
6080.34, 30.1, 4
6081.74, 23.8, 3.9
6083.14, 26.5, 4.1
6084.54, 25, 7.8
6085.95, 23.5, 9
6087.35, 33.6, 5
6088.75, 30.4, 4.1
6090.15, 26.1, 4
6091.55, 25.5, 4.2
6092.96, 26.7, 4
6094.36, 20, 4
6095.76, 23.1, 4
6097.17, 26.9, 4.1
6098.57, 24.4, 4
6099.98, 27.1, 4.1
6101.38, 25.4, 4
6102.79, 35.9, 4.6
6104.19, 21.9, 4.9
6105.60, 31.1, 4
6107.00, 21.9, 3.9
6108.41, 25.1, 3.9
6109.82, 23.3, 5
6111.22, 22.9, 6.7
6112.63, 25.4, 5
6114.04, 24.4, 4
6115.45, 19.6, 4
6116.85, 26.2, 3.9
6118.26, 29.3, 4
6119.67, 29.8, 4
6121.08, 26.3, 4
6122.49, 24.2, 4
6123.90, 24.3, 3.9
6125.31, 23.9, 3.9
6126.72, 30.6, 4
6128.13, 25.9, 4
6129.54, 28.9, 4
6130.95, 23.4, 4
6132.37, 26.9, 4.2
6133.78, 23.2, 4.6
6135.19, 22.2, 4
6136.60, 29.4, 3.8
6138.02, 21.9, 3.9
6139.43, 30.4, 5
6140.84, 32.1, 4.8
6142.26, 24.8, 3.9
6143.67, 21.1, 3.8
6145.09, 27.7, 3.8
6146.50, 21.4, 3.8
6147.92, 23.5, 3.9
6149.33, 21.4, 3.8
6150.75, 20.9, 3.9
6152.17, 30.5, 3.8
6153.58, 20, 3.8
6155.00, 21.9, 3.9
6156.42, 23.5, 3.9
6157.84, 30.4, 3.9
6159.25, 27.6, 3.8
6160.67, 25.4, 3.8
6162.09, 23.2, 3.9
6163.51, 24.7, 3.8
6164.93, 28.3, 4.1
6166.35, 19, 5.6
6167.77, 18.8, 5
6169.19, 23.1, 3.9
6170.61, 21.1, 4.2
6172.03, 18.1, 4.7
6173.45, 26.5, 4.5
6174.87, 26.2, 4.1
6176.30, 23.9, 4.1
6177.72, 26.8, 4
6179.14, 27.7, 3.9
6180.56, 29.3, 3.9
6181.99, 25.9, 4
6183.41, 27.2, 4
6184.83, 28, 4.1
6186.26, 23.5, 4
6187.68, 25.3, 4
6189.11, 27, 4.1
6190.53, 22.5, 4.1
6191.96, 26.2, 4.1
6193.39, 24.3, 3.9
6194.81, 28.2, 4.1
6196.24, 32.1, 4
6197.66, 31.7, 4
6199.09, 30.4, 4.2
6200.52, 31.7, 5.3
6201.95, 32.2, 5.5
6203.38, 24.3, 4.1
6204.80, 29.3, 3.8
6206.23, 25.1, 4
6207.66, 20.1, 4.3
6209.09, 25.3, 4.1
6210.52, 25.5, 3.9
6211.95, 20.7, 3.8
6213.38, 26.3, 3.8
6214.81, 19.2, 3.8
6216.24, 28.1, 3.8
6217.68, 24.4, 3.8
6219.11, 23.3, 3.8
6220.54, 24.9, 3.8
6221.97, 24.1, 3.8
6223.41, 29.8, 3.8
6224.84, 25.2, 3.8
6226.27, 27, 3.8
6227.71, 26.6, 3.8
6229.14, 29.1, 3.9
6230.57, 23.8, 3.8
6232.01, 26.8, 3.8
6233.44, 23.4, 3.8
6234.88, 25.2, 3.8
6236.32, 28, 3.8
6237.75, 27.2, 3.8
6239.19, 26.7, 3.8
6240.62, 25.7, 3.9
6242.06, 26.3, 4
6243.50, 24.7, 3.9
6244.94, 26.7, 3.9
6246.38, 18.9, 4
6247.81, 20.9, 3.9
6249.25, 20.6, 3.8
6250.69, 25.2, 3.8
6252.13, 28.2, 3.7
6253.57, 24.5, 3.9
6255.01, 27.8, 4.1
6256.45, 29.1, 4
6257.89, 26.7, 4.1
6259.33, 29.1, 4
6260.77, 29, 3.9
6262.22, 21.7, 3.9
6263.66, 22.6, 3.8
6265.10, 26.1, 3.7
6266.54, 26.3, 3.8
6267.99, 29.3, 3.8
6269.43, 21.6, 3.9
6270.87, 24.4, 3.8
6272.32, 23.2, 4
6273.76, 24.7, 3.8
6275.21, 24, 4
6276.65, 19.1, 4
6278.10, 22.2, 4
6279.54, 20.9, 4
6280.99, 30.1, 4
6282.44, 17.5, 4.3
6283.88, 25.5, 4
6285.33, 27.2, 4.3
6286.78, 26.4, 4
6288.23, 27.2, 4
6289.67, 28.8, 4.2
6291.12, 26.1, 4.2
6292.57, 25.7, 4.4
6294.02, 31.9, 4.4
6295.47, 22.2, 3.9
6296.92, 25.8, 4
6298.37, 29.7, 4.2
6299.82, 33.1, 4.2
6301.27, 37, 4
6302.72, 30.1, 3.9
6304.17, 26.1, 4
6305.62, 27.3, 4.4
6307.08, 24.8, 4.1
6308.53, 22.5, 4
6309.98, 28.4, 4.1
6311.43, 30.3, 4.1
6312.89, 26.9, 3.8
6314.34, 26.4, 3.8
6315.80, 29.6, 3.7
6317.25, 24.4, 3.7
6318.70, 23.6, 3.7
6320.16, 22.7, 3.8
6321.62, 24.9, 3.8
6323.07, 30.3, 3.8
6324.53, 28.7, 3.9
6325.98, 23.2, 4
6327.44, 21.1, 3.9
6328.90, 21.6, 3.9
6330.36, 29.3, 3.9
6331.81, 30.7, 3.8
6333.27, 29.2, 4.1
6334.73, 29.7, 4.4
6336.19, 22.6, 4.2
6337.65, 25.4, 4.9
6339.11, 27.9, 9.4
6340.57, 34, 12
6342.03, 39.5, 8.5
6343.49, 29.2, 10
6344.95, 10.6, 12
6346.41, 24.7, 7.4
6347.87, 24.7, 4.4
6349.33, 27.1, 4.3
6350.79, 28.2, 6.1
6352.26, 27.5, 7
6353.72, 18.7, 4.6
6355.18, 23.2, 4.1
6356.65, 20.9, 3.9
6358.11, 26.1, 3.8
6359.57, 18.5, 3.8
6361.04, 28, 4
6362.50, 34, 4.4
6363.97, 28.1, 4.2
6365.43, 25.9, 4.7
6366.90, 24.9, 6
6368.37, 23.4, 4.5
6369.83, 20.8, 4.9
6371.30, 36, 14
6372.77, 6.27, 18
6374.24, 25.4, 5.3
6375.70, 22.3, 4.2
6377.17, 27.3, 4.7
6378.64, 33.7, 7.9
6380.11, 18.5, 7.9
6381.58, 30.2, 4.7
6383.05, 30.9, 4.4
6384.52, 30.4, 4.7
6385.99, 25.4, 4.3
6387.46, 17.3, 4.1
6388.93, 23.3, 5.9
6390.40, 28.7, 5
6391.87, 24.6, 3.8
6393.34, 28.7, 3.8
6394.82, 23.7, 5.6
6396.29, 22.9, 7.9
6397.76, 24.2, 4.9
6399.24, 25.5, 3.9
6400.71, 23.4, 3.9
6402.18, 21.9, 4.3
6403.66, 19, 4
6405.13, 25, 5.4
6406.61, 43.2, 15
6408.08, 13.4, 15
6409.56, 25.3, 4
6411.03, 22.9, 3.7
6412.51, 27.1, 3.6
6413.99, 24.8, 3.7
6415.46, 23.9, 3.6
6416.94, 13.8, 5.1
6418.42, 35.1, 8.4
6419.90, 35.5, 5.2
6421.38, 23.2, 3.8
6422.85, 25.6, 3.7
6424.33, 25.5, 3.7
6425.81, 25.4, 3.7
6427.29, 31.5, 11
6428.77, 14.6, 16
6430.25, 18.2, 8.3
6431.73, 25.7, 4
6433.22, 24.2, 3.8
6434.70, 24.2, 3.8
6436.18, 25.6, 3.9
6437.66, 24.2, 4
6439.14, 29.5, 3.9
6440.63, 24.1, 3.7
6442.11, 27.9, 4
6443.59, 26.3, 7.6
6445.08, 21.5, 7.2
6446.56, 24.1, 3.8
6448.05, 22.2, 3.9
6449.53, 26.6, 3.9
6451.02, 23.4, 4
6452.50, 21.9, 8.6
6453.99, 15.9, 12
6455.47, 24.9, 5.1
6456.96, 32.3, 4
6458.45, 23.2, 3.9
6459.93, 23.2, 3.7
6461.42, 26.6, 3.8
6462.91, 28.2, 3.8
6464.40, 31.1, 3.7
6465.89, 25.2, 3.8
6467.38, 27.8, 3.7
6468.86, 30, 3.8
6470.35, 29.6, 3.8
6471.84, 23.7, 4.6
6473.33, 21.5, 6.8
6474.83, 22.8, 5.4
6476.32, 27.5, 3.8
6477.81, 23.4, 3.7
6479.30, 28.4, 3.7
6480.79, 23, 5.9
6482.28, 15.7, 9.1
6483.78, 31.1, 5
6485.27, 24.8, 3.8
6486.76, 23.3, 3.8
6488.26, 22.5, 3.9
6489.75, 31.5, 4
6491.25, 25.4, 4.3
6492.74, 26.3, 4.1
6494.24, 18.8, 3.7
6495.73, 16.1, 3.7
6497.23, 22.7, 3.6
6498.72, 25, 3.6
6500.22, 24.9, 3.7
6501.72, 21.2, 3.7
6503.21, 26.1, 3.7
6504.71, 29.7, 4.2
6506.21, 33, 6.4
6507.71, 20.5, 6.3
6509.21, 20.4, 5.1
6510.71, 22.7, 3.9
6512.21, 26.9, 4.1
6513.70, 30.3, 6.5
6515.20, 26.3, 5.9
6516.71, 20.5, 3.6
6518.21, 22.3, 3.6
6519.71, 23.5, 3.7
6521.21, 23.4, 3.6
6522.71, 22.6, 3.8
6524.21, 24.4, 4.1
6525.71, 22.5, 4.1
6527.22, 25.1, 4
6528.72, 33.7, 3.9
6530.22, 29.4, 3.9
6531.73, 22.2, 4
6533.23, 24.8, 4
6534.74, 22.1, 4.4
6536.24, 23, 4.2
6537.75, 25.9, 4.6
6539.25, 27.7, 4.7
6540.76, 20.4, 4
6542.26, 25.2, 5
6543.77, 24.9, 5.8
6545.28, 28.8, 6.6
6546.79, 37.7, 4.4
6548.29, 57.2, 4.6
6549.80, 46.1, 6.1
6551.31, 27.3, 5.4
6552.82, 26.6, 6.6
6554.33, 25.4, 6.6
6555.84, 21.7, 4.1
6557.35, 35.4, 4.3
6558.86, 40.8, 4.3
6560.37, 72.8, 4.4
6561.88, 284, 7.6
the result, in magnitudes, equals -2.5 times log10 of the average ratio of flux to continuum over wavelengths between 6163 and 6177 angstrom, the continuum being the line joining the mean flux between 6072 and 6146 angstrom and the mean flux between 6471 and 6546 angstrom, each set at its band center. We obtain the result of 0.146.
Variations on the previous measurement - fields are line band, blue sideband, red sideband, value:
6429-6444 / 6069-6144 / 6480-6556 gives 0.065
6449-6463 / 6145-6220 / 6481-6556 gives 0.062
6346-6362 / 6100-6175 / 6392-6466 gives 0.020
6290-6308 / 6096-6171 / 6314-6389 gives -0.108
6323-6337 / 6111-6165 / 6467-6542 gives -0.061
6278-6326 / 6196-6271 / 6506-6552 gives -0.027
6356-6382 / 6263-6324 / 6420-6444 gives 0.024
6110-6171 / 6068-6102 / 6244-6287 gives 0.081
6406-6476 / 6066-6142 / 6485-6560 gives 0.067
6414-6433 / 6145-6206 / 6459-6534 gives 0.015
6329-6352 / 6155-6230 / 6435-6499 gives -0.087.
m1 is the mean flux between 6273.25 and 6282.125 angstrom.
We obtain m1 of 23.2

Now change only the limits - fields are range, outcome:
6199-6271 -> 25.6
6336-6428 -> 25.5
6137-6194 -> 24.8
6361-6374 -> 25.1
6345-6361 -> 23.6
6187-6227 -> 26.2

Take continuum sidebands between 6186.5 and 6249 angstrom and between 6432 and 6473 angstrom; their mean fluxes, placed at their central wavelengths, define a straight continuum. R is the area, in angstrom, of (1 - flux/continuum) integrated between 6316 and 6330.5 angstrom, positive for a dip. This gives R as 0.4 angstrom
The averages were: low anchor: 25.9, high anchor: 25.4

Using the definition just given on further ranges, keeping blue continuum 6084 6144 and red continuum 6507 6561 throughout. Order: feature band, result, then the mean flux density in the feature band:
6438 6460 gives 2.8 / 24.5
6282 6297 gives 0.6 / 26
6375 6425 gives 4.0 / 25.5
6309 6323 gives 0.4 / 26.5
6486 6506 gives 2.8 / 24.4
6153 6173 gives 2.3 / 23.3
